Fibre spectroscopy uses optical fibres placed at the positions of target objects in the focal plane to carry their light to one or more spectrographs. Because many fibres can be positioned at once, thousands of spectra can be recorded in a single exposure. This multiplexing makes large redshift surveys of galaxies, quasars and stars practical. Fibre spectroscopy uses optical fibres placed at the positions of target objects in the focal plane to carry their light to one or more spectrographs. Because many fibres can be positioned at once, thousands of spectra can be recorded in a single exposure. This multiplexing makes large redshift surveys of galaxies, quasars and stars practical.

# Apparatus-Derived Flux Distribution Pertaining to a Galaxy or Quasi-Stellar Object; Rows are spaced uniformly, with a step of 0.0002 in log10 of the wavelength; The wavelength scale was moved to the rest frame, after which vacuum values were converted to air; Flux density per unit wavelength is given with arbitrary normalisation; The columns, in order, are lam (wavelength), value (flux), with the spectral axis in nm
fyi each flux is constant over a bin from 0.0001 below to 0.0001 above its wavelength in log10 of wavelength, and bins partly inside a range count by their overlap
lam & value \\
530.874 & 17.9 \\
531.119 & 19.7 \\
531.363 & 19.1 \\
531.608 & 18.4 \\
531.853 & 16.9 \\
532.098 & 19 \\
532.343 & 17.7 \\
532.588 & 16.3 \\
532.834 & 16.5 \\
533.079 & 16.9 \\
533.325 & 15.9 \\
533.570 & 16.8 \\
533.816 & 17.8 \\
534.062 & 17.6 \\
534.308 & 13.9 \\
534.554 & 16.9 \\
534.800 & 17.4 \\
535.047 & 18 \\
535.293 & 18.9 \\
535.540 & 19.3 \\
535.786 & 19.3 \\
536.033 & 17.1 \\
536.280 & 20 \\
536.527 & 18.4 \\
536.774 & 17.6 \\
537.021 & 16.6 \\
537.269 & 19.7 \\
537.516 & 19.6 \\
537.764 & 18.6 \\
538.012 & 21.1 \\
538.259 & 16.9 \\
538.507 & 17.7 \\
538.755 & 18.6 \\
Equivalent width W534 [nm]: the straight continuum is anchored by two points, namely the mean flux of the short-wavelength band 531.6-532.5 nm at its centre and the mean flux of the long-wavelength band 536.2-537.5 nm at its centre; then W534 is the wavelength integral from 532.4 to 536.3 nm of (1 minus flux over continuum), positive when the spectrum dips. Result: 0.18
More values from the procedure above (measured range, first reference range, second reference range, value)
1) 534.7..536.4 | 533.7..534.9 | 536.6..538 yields -0.105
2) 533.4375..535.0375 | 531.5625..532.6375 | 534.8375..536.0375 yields 0.127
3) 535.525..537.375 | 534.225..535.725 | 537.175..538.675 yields -0.021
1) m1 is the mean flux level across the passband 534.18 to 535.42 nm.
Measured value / 17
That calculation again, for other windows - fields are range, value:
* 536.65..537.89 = 18.4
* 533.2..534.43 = 16.4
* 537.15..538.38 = 19.2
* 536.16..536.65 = 19.2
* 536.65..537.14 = 17.1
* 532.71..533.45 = 16.4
